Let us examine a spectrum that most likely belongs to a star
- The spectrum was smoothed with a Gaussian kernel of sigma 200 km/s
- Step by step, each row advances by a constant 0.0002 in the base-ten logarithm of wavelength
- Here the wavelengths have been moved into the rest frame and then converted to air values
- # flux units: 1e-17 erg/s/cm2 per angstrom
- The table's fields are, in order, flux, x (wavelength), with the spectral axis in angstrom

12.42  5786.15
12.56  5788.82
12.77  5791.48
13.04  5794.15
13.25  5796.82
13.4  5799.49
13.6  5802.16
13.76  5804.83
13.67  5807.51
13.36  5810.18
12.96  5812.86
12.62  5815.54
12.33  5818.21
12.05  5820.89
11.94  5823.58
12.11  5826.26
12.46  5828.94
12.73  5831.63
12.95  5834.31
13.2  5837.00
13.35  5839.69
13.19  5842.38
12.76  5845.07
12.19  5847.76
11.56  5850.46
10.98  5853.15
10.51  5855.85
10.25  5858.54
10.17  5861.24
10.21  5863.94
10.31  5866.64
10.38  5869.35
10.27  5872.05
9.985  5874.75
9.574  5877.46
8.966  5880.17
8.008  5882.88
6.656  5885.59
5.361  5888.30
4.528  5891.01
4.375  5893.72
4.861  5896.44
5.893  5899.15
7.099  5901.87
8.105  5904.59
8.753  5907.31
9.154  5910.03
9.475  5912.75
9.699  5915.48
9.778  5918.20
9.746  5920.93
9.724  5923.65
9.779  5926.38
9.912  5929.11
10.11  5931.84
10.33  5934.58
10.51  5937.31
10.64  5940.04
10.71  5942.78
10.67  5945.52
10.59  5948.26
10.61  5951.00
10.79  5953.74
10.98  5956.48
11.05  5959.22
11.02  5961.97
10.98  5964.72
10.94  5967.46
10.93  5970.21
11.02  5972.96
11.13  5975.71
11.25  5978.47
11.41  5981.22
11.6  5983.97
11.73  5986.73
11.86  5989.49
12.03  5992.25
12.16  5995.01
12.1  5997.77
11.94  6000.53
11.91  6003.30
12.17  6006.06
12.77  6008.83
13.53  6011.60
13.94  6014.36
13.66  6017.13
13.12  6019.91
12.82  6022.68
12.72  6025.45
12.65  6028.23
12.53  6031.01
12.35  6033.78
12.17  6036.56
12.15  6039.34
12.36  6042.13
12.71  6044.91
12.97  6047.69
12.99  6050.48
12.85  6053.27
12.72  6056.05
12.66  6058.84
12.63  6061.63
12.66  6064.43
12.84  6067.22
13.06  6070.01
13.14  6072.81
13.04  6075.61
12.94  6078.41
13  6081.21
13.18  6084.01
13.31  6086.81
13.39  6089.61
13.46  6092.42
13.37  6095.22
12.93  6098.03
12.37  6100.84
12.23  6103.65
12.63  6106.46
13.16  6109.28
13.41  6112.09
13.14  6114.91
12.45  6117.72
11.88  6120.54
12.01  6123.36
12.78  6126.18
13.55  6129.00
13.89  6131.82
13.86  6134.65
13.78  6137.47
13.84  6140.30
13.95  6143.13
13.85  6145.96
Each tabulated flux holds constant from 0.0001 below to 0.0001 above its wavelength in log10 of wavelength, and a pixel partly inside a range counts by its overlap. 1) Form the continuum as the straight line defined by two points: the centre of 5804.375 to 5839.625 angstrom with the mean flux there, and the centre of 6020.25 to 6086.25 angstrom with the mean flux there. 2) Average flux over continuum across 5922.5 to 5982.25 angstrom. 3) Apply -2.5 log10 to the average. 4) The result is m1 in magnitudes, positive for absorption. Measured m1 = 0.193 mag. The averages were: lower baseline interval 12.8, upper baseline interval 12.8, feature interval 10.7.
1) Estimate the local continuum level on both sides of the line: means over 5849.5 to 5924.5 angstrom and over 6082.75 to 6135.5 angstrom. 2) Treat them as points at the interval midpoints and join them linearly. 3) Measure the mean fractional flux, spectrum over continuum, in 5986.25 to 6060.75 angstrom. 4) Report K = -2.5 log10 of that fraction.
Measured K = -0.11 mag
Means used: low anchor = 8.7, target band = 12.6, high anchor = 13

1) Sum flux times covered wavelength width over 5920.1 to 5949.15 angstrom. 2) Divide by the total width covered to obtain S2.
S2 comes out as 10.3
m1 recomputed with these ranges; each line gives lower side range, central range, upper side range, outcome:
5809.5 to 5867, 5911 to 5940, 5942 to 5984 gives 0.14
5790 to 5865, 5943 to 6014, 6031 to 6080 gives 0.10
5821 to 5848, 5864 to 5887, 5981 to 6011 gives 0.32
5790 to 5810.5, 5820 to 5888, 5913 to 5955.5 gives 0.11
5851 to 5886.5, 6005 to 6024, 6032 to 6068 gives -0.09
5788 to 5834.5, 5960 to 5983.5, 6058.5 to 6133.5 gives 0.16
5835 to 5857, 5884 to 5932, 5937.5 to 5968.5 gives 0.40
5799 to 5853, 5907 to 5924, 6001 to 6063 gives 0.32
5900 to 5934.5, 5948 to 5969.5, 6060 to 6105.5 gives -0.07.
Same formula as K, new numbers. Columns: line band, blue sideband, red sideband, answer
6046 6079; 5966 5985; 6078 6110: -0.03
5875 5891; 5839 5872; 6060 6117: 0.44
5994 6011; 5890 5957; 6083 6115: -0.13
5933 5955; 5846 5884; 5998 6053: 0.09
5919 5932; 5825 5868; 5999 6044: 0.23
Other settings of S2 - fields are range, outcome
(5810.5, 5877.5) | 11.7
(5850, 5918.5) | 8.59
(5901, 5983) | 10.3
